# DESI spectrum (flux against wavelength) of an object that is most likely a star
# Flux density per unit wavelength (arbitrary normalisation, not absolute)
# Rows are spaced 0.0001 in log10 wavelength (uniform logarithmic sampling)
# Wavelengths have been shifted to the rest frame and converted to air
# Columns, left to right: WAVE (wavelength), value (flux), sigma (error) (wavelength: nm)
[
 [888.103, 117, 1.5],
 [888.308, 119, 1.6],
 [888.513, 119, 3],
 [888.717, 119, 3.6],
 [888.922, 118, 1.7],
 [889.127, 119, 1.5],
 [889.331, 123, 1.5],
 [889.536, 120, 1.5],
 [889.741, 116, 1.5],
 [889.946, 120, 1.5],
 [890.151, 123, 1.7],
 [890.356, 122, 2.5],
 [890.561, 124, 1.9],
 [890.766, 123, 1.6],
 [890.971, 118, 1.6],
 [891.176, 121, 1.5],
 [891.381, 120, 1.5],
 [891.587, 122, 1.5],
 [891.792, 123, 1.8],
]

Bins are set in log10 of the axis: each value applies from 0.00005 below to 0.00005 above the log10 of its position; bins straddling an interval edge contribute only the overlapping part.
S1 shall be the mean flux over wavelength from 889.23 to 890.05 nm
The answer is 120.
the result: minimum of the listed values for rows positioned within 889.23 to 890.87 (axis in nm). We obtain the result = 116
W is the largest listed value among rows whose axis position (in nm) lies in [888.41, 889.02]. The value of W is 119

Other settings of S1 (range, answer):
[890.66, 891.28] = 121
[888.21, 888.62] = 119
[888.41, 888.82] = 119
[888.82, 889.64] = 120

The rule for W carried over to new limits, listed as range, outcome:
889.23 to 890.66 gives 124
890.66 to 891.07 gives 123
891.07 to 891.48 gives 121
